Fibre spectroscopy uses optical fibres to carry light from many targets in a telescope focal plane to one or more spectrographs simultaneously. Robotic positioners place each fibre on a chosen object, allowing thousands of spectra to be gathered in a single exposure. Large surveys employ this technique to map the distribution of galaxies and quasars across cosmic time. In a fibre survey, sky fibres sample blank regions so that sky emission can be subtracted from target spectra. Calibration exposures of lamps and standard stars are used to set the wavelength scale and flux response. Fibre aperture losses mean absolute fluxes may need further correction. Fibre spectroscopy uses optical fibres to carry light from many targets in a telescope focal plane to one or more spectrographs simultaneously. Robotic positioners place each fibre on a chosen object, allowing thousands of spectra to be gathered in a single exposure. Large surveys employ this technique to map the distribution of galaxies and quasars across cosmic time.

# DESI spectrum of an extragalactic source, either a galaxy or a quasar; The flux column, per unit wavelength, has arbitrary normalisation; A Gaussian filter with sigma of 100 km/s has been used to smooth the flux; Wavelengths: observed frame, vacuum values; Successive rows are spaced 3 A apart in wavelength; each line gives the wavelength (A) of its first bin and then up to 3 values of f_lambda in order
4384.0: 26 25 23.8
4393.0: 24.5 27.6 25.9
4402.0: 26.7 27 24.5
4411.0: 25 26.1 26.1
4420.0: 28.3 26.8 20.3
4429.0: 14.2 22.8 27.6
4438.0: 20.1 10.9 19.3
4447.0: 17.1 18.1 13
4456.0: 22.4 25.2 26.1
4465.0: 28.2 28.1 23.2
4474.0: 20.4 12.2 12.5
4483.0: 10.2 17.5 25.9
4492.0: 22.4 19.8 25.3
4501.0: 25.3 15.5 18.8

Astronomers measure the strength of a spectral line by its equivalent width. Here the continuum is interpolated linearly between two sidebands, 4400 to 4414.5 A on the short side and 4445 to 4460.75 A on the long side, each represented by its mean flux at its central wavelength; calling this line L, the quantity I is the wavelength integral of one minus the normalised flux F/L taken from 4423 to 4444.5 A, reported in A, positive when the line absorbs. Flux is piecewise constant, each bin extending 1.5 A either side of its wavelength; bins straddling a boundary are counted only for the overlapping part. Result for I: 2.2 A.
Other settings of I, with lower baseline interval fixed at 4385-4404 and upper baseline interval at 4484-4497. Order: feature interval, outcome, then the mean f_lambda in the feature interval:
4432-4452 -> 3.8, 19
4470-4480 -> 2.0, 17.5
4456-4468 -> -2.0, 26.2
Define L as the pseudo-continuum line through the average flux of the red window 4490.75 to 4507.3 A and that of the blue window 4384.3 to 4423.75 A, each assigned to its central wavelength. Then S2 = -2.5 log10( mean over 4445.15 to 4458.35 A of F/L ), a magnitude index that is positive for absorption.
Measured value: 0.28 mag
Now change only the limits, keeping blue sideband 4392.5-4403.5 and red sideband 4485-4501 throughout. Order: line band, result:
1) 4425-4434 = 0.273 mag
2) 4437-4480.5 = 0.197 mag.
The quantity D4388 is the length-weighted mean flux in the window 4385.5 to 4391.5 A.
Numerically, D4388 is 24.4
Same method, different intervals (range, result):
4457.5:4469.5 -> 26.9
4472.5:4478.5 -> 16.3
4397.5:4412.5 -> 25.8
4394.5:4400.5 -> 26.8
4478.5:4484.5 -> 11.3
